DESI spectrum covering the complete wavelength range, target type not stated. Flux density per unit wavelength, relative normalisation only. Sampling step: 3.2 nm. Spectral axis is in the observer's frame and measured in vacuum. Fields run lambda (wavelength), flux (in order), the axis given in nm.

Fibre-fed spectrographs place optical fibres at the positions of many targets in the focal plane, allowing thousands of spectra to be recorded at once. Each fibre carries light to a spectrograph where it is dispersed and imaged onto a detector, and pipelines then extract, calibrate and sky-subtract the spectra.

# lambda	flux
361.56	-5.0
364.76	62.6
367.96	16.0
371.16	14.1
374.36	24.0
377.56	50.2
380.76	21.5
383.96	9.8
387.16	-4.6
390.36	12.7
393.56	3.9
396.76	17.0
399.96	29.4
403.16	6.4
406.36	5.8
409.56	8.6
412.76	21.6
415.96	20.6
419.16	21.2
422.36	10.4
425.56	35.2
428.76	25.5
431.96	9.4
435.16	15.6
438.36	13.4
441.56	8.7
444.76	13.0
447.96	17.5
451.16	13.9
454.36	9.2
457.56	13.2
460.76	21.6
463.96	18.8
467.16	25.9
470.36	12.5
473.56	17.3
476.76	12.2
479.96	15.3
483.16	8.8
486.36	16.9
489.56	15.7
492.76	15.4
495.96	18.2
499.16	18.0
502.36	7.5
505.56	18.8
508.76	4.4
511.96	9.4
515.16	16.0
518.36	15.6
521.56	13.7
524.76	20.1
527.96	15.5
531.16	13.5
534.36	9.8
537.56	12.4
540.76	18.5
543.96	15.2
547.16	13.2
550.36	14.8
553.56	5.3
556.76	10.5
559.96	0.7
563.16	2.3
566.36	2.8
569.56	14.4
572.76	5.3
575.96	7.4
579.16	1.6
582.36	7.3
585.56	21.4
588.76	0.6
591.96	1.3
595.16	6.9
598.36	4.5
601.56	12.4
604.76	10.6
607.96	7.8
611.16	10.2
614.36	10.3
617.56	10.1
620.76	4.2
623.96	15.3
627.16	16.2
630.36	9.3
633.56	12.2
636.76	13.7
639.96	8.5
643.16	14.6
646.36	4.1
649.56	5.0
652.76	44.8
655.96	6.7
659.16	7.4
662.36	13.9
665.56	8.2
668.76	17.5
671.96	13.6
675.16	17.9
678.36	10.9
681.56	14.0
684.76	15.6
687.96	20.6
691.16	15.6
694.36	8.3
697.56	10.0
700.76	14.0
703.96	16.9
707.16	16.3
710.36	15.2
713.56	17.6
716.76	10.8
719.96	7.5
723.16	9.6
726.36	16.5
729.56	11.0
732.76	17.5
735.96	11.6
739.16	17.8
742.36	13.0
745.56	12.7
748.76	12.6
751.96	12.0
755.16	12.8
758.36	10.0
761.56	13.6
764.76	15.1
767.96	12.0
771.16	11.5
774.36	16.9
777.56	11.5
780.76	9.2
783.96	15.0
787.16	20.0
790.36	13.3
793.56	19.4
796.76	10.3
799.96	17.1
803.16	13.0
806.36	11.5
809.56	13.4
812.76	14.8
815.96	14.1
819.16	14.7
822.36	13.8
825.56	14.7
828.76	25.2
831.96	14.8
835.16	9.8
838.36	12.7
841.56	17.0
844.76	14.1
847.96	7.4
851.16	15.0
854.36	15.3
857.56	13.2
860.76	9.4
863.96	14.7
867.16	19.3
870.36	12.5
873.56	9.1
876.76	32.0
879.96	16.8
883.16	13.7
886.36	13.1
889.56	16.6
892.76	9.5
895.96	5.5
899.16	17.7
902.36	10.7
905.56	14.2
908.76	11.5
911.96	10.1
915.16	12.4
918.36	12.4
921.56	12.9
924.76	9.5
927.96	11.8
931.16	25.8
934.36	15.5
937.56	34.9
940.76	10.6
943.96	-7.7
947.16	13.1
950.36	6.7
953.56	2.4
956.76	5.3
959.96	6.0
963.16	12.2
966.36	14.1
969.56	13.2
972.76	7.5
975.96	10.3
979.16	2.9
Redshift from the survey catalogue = 0.75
